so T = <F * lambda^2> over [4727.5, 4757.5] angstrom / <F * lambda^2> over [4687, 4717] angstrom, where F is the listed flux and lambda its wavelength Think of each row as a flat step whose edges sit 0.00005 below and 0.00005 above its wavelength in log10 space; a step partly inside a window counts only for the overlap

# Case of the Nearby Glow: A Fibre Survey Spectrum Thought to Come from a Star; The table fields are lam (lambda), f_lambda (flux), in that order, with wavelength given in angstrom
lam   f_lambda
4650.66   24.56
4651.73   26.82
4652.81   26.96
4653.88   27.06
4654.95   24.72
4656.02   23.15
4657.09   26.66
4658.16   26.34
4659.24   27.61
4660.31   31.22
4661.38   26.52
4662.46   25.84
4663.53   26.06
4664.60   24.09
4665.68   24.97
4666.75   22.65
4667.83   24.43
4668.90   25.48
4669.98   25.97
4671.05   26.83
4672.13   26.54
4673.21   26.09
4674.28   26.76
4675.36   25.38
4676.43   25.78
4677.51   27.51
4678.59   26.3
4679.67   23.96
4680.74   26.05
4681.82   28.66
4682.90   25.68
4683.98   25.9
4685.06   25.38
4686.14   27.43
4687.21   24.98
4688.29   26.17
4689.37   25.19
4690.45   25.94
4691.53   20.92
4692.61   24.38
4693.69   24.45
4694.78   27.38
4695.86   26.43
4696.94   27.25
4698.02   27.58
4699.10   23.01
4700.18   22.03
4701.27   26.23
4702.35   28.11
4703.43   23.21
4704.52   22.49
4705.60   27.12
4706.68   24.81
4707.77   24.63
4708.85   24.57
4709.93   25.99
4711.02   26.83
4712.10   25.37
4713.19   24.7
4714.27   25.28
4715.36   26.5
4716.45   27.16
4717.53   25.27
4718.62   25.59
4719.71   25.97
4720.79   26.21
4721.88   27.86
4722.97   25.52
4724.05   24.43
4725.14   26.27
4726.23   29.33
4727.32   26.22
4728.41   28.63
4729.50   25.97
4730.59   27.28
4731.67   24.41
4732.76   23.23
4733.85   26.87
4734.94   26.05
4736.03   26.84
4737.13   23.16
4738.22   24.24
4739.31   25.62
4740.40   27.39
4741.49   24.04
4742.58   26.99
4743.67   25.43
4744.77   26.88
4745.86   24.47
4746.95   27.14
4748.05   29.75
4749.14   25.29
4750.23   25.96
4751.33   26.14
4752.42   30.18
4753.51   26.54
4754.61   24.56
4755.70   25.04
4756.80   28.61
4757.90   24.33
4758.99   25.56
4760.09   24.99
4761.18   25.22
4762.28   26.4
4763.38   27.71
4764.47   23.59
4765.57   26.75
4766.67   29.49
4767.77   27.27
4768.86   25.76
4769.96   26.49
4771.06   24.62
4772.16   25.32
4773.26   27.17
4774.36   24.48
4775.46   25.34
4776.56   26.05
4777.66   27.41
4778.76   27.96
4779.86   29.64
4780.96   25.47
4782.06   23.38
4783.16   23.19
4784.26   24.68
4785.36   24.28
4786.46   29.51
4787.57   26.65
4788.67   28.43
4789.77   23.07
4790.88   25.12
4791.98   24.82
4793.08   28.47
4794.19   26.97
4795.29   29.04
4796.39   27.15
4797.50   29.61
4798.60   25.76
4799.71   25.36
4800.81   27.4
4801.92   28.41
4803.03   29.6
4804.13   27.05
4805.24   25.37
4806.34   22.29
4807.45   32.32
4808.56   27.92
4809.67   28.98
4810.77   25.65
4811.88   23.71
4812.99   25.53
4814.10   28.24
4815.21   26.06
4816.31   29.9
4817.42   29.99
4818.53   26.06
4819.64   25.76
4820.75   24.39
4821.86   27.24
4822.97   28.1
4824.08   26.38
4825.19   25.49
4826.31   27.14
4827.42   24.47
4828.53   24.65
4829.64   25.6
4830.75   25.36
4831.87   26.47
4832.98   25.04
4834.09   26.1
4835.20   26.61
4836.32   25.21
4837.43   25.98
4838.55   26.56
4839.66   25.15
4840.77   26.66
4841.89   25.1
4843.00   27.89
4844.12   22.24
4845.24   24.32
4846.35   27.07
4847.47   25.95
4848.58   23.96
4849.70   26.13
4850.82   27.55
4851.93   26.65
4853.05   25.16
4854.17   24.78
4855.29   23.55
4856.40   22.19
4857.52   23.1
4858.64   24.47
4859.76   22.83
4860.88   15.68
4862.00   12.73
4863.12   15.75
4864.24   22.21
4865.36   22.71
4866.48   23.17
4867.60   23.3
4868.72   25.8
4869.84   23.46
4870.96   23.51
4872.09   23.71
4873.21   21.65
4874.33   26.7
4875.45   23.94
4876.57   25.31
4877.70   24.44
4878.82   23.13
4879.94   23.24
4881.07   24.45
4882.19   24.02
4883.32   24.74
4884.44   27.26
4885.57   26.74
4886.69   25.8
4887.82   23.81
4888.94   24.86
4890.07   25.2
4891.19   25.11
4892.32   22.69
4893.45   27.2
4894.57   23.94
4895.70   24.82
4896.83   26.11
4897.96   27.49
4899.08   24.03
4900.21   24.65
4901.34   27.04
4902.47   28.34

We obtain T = 1.1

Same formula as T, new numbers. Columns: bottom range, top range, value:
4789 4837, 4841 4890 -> 0.92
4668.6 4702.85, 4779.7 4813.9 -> 1.08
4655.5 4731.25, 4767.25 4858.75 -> 1.06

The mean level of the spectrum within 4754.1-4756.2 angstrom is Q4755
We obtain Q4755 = 24.9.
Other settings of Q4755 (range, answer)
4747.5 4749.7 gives 27.6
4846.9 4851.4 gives 25.9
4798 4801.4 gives 26.3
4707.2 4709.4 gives 24.6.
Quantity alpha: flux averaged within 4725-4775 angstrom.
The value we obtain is 26.2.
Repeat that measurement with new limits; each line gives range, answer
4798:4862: 25.7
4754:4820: 26.5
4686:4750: 25.7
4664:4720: 25.5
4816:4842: 26.2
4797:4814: 27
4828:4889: 24.3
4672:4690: 26.1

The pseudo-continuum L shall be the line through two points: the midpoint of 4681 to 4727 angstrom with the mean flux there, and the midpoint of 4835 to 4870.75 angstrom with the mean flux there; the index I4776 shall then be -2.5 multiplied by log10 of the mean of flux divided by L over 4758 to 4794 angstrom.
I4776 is -0.054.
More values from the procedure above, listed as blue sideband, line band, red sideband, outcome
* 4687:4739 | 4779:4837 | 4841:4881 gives -0.10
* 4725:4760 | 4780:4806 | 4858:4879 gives -0.08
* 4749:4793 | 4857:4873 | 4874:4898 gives 0.17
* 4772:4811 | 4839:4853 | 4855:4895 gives -0.05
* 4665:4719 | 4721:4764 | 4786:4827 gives 0.00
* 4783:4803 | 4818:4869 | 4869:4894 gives 0.04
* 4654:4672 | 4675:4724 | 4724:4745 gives 0.01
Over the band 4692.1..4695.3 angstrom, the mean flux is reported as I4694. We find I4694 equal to 25.3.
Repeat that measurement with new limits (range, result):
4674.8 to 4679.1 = 26.2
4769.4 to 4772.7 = 25.4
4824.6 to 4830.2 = 25.5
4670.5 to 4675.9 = 26.3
